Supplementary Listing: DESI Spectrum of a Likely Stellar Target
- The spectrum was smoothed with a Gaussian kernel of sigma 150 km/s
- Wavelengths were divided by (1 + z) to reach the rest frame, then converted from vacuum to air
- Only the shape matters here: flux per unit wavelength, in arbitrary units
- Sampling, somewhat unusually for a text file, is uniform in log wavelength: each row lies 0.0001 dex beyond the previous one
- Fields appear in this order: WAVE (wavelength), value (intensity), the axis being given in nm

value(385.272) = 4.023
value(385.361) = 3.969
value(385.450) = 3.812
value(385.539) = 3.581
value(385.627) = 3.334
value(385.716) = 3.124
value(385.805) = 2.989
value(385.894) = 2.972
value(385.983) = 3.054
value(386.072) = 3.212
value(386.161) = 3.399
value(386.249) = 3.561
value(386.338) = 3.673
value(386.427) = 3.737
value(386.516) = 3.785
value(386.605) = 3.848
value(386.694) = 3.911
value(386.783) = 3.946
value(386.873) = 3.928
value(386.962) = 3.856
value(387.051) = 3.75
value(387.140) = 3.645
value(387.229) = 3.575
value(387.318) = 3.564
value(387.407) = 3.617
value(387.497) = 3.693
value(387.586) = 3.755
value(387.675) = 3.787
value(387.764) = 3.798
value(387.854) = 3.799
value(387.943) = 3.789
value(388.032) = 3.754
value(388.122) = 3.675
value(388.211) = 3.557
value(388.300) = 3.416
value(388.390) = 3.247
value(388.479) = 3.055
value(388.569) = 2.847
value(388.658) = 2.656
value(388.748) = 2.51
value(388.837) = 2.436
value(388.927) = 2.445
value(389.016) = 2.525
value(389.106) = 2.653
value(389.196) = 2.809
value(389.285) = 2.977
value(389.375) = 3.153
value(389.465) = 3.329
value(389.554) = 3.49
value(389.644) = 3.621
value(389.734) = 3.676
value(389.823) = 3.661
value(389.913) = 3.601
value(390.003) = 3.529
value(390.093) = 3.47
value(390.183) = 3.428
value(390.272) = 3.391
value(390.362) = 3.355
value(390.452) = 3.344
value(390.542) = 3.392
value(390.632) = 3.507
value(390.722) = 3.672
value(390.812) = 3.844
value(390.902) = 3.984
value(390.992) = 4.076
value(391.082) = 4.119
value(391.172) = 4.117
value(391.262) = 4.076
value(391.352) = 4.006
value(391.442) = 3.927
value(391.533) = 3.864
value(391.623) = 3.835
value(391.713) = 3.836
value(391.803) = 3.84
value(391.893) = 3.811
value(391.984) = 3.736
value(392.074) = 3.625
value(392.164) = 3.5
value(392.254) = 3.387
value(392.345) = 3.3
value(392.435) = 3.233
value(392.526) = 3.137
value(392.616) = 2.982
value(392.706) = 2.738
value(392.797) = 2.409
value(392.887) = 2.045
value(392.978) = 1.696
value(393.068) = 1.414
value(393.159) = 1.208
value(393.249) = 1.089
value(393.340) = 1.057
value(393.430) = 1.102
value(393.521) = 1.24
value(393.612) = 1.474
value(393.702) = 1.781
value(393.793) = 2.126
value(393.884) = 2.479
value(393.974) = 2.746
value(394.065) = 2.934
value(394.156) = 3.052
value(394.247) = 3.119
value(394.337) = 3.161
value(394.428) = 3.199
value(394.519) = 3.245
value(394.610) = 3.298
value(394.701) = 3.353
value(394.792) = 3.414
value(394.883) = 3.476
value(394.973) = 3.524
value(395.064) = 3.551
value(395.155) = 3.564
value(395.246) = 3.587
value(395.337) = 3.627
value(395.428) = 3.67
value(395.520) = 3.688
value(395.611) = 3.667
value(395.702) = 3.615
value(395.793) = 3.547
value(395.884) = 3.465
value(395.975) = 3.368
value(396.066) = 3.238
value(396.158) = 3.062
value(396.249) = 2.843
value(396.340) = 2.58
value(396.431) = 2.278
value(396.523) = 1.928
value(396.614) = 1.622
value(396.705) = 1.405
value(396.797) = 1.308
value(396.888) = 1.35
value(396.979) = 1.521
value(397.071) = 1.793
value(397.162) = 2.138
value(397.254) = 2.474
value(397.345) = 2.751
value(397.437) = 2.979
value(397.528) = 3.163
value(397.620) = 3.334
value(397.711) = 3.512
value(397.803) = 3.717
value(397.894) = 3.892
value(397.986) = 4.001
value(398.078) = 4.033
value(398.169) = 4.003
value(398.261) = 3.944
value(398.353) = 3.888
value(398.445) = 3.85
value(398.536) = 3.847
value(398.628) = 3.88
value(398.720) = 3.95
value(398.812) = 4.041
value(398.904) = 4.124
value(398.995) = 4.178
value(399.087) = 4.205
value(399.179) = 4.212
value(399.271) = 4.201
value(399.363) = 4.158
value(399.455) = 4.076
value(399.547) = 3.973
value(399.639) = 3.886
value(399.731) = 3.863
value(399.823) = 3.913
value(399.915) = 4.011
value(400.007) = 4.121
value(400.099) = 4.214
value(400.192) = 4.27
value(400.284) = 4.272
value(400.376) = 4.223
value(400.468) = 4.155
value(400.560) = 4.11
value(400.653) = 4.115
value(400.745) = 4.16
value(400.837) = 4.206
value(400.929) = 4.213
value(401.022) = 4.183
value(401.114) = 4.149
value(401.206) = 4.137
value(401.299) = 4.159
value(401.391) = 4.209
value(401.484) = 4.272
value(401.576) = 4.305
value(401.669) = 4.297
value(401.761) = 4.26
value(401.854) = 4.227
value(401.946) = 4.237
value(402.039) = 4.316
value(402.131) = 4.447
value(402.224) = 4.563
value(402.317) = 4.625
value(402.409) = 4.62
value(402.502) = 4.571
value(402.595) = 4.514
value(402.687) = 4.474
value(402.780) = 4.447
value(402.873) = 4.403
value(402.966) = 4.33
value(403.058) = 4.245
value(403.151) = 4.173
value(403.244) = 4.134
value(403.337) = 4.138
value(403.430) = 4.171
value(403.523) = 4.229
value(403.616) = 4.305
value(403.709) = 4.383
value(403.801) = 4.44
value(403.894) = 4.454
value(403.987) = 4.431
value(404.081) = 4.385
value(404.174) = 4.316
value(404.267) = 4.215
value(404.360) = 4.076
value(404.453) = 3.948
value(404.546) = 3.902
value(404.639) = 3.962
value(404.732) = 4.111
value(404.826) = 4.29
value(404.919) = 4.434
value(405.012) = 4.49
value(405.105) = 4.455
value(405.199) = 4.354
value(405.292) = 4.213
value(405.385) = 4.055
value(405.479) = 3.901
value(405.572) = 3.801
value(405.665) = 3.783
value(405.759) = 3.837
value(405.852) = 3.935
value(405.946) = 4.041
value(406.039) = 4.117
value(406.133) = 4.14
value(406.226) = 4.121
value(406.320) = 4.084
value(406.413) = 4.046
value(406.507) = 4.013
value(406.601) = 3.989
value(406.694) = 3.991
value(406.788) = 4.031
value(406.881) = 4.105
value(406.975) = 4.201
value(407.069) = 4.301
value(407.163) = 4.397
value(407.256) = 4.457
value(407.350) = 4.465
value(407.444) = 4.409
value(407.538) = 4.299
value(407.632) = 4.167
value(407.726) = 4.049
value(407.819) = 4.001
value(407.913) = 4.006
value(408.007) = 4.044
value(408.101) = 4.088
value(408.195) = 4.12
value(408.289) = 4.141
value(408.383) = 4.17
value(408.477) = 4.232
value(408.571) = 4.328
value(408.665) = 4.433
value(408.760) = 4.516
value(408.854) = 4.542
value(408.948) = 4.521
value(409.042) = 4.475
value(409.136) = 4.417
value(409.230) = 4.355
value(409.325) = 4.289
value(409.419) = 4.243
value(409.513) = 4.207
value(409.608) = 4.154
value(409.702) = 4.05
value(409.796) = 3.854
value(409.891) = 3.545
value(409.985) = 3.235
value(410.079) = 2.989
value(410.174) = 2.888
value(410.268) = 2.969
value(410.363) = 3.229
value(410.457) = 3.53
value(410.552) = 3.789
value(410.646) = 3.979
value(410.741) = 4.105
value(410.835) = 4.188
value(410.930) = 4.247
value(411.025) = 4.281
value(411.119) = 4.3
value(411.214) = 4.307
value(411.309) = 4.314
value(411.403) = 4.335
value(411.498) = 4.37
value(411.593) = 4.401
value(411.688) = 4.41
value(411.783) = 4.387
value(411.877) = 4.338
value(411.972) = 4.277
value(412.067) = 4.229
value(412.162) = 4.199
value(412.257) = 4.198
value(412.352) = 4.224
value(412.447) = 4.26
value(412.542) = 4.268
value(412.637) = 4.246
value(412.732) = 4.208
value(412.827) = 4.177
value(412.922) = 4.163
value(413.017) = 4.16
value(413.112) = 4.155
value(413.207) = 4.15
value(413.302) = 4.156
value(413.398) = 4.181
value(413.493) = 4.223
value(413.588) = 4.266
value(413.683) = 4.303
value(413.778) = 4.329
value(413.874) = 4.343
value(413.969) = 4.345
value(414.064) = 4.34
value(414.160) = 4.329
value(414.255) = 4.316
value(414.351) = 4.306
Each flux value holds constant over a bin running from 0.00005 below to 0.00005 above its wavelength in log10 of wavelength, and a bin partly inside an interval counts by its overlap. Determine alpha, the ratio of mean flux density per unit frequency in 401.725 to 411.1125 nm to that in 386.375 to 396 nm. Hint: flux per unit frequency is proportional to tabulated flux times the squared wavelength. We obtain 1.4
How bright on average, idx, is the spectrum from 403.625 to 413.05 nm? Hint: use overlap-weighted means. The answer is 4.14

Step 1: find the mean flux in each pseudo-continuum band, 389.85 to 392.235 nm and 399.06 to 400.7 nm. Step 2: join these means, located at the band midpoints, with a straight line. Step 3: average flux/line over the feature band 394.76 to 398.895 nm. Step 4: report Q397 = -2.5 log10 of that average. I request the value 0.25 mag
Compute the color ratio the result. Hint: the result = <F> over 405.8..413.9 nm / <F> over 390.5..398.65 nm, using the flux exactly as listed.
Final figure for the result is 1.35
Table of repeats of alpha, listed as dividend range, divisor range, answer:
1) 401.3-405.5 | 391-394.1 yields 1.60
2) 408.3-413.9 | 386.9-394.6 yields 1.45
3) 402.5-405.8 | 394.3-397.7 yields 1.51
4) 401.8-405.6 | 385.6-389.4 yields 1.38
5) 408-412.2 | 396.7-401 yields 1.19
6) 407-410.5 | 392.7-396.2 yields 1.57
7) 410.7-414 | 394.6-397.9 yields 1.57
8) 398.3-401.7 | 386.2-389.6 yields 1.28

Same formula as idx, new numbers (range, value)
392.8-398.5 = 2.79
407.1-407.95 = 4.26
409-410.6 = 3.78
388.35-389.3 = 2.73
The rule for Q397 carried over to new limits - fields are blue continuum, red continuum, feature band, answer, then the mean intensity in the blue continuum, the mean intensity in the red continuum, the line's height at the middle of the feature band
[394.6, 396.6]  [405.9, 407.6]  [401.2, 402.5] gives -0.15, 3.26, 4.18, 3.78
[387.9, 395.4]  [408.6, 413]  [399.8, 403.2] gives -0.18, 3.12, 4.1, 3.63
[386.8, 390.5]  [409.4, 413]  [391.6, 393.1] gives 0.13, 3.37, 4.03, 3.48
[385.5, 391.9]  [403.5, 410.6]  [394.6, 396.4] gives 0.10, 3.5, 4.1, 3.72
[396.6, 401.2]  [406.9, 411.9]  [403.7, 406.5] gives -0.07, 3.61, 4.11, 3.91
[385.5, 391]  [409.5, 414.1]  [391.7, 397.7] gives 0.29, 3.43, 4.08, 3.61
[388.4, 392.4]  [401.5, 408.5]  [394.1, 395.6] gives 0.08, 3.44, 4.22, 3.68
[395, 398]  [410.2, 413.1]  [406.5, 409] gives -0.11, 2.91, 4.13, 3.81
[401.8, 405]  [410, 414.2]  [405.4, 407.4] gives 0.04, 4.31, 4.11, 4.24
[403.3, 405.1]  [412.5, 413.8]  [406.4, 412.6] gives 0.03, 4.25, 4.21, 4.23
